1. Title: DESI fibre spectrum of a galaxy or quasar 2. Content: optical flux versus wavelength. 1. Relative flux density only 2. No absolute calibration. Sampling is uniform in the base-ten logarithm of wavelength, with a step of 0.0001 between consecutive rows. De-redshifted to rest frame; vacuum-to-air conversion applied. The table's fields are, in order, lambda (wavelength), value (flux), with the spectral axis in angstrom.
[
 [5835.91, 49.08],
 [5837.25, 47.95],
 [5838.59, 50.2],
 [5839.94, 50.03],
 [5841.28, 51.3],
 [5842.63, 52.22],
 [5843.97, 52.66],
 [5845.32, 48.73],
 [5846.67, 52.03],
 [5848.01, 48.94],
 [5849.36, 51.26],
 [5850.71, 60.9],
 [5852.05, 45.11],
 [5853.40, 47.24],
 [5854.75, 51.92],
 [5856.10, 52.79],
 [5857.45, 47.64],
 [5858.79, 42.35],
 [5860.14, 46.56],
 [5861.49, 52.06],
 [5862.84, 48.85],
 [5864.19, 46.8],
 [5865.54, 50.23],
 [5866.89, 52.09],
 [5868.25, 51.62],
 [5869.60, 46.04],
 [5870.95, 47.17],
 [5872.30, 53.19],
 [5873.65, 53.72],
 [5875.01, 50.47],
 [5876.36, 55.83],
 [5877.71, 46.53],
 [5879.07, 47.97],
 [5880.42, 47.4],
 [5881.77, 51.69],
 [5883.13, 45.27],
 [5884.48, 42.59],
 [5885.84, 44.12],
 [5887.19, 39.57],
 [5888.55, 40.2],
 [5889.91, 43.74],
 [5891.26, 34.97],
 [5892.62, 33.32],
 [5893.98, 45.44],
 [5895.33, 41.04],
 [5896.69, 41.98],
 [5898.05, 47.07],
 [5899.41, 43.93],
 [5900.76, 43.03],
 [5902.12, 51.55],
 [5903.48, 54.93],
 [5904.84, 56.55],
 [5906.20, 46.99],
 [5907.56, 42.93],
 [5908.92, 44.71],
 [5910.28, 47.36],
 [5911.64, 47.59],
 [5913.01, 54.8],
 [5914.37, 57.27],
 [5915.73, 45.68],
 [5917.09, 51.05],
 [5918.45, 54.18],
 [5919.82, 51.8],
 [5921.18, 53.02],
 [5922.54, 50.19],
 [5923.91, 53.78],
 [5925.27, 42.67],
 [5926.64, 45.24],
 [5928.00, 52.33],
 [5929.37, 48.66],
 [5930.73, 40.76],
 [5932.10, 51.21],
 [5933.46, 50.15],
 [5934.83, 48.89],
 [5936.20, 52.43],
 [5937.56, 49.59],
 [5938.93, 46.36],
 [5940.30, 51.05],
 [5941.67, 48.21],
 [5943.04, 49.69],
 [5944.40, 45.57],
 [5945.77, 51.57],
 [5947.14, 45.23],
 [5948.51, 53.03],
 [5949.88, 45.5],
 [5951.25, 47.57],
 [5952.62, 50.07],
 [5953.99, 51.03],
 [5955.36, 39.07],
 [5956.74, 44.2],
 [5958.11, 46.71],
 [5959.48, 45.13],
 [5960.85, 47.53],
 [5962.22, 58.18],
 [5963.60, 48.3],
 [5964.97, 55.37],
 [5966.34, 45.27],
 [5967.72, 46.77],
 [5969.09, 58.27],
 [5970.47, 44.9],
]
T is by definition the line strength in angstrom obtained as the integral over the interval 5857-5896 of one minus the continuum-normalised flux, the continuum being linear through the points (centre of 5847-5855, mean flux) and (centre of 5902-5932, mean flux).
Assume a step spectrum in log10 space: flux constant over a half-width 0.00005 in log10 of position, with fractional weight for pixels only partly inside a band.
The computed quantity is 3.1 angstrom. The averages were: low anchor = 50.9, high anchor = 49.7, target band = 46.5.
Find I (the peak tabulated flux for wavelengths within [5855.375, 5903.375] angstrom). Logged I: 55.83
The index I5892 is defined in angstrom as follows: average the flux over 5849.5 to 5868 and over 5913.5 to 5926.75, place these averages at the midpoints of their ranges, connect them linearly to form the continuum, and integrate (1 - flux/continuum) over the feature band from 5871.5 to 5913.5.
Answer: 3.2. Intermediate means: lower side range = 49.7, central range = 46.4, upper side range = 50.8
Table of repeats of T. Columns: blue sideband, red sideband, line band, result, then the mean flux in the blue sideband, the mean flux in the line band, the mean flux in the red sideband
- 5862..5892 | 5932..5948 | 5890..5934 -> 0.6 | 47.3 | 47.6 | 49.1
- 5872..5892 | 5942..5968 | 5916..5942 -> -1.1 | 46.3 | 49.5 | 48.2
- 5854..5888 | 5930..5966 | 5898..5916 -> -0.2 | 48.5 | 49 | 48.5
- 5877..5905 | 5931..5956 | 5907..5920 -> -0.9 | 44.7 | 49.7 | 48.6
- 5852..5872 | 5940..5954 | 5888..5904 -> 1.8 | 48.8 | 43.4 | 48.8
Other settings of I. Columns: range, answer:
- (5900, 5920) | 57.27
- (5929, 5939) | 52.43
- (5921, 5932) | 53.78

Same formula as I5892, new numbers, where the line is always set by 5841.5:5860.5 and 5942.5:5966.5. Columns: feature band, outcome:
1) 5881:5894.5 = 2.0 angstrom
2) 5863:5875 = -0.1 angstrom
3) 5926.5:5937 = 0.0 angstrom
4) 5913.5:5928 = -0.5 angstrom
